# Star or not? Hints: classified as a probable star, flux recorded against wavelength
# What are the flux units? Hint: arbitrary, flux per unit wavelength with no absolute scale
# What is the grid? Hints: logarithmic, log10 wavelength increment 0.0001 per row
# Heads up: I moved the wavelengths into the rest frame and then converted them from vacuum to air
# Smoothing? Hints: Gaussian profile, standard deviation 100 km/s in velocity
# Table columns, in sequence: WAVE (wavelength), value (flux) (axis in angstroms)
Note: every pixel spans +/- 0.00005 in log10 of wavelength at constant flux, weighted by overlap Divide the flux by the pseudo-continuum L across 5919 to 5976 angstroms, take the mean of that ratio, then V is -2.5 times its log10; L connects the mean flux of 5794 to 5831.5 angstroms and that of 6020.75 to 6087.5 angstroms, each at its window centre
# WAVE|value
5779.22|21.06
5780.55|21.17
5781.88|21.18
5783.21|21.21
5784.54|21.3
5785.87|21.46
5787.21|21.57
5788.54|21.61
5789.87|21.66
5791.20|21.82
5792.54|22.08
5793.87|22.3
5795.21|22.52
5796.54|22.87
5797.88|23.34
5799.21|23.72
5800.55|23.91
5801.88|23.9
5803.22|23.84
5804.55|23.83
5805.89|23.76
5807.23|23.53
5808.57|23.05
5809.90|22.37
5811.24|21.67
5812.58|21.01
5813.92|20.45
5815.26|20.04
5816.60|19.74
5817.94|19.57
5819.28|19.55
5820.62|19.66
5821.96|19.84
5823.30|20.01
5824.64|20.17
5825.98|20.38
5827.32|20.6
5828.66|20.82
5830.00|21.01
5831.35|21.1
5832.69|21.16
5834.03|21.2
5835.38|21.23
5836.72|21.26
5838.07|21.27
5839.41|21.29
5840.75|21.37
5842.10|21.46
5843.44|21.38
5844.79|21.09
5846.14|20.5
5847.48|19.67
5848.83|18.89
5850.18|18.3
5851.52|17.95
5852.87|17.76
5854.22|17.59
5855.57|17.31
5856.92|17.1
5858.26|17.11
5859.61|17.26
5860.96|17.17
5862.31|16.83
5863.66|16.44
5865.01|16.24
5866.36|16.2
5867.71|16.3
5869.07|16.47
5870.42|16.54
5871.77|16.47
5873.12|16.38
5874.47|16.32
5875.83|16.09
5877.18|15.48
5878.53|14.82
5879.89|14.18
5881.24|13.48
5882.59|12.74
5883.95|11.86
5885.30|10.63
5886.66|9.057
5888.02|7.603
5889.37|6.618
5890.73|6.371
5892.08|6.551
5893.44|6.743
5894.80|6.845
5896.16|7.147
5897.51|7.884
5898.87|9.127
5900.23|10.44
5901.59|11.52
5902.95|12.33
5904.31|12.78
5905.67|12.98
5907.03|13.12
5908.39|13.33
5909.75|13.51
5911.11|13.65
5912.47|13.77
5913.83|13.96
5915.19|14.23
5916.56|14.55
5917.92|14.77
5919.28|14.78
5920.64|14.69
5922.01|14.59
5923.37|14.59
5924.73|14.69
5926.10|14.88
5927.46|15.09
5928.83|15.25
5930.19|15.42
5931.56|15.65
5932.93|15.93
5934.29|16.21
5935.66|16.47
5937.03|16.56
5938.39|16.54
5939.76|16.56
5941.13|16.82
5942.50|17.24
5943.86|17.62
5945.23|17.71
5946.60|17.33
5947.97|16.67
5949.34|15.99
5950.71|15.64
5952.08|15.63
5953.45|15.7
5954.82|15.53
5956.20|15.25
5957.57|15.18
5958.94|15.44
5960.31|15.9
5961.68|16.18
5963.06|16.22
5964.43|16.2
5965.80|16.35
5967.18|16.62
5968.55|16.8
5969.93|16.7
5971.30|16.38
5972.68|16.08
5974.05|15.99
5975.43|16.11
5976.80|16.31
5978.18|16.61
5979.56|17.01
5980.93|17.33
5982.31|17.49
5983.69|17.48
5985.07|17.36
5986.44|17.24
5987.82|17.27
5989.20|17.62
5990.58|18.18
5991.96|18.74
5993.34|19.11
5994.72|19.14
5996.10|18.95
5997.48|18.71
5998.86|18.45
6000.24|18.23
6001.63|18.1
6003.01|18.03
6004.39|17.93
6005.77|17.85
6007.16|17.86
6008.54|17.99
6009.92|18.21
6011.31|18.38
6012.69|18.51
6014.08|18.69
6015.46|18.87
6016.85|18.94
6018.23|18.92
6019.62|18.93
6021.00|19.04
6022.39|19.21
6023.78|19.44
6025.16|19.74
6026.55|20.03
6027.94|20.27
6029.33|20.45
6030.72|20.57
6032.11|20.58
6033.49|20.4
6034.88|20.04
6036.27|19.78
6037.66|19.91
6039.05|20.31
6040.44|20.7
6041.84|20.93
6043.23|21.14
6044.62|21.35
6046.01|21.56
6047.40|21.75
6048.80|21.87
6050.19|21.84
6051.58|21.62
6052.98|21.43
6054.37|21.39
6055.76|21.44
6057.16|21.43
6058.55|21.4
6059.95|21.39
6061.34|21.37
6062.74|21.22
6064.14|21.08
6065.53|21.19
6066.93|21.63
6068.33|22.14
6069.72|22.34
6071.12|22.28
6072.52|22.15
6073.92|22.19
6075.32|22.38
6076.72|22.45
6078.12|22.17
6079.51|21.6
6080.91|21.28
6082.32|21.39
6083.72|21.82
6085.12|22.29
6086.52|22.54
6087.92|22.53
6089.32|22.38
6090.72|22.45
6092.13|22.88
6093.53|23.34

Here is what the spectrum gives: 0.32 mag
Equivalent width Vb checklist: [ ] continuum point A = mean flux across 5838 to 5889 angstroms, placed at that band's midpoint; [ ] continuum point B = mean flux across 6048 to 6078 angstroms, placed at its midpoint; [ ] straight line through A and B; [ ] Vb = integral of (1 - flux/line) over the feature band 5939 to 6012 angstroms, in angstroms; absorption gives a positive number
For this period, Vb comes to 9.0 angstroms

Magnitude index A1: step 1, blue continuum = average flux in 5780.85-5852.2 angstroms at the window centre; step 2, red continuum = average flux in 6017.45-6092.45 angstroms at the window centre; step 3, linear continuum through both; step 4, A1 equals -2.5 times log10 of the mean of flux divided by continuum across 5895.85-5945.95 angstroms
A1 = 0.43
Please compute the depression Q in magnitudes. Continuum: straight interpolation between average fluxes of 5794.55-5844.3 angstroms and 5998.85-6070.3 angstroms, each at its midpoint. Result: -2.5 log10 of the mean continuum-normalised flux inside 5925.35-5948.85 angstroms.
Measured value 0.26 mag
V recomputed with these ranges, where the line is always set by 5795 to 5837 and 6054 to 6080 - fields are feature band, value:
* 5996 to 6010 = 0.193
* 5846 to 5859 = 0.191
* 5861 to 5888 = 0.416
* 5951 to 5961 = 0.363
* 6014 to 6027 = 0.134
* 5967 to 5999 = 0.240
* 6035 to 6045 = 0.063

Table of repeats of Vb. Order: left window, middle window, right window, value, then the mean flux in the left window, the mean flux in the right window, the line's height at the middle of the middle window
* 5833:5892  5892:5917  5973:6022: 8.2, 16.5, 18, 16.9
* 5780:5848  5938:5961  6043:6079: 5.7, 21.5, 21.7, 21.6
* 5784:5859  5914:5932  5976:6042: 4.5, 21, 18.7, 19.8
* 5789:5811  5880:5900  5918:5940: 9.9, 23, 15.5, 17.7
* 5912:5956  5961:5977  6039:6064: 0.9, 15.7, 21.4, 17.4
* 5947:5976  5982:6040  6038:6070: 0.1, 16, 21.4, 18.9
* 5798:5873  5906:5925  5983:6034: 5.2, 20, 18.7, 19.4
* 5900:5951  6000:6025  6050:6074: 0.9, 15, 21.6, 19.2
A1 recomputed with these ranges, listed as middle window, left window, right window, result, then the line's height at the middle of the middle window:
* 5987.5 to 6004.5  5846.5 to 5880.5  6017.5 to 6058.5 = 0.07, 19.7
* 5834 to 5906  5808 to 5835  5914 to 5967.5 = 0.25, 18.7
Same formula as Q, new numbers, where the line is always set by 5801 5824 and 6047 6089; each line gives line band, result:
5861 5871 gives 0.29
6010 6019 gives 0.16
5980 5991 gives 0.24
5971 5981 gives 0.30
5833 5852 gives 0.05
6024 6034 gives 0.08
